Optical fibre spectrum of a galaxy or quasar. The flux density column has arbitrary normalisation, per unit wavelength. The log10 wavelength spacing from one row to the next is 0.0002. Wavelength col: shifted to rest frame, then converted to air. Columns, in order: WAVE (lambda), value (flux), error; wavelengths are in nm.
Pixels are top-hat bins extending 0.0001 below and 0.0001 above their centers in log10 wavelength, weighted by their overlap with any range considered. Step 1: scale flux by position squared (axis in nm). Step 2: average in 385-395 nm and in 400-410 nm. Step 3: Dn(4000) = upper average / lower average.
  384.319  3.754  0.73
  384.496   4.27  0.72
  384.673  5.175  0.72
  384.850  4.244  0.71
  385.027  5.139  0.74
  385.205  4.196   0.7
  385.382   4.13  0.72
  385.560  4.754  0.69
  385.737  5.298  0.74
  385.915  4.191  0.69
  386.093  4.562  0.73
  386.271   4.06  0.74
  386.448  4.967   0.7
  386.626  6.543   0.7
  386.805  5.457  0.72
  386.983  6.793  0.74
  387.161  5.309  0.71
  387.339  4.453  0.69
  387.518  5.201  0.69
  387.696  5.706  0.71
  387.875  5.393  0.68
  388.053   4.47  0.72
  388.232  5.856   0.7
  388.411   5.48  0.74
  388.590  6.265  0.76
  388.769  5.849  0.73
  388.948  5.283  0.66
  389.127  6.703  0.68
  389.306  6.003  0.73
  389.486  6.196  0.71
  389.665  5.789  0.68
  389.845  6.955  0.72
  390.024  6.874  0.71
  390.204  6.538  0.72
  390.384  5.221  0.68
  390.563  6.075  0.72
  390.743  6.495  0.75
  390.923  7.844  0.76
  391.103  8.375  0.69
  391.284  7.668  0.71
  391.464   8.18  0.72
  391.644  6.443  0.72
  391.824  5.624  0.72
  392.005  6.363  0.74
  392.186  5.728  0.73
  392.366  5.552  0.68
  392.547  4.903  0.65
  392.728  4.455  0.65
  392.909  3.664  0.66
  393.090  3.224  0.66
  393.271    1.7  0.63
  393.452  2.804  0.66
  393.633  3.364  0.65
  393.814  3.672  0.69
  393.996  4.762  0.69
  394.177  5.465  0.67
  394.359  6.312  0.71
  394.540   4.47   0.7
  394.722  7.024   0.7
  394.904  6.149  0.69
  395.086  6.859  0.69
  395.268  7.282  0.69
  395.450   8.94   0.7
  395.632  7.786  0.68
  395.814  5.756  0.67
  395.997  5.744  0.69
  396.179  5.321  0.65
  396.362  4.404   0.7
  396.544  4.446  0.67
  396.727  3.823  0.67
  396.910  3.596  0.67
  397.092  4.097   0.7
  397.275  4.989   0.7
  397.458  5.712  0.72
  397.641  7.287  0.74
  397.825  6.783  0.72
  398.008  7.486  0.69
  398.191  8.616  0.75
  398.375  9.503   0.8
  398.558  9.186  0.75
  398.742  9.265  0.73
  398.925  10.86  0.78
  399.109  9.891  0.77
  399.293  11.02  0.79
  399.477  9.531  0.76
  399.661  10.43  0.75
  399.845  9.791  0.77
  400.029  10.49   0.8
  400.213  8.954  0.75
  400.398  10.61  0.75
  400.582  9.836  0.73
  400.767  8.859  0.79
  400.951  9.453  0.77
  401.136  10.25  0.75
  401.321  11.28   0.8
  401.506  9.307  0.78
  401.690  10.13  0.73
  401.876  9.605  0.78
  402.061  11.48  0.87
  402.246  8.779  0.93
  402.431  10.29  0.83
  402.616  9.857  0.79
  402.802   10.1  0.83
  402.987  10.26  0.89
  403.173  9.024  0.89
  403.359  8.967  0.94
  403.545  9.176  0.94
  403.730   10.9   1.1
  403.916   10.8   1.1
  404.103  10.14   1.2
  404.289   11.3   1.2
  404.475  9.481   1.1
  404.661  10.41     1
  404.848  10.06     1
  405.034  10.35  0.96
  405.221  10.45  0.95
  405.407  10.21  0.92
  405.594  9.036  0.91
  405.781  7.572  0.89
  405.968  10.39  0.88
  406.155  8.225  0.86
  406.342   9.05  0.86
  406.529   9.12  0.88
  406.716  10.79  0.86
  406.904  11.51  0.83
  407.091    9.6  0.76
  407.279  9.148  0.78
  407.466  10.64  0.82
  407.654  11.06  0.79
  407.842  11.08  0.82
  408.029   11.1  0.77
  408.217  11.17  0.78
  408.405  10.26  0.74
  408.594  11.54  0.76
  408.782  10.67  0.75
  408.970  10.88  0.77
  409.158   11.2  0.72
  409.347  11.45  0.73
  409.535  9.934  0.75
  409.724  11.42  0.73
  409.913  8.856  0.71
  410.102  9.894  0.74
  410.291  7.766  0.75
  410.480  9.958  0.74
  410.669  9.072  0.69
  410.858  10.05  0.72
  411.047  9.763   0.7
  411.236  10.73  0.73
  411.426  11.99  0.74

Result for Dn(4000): 2.00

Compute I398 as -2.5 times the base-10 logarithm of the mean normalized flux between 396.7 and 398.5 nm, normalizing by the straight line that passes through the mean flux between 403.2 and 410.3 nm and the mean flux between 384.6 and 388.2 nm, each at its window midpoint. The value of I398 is 0.24 mag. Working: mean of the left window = 5.02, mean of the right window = 10.2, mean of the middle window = 6.33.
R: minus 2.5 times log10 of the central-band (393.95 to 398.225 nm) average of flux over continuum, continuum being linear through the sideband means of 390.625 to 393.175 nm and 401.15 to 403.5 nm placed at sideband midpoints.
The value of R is 0.26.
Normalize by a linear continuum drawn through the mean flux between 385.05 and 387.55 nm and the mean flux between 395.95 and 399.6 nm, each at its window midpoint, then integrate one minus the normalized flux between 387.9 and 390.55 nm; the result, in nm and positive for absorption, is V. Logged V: -0.20 nm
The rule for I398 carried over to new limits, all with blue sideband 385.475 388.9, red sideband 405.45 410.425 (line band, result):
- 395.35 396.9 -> 0.28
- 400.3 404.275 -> -0.14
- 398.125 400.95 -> -0.20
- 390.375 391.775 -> -0.15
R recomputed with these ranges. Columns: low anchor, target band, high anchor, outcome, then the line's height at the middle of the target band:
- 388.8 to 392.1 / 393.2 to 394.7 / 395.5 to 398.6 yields 0.437 mag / 6.34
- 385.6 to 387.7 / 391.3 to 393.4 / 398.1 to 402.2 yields 0.355 mag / 7.18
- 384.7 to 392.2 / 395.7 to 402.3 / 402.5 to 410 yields 0.030 mag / 8.39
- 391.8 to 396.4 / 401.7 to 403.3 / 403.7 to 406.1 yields -0.109 mag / 8.98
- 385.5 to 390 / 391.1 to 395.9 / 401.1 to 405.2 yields 0.275 mag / 7.23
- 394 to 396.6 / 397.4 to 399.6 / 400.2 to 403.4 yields -0.107 mag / 7.96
